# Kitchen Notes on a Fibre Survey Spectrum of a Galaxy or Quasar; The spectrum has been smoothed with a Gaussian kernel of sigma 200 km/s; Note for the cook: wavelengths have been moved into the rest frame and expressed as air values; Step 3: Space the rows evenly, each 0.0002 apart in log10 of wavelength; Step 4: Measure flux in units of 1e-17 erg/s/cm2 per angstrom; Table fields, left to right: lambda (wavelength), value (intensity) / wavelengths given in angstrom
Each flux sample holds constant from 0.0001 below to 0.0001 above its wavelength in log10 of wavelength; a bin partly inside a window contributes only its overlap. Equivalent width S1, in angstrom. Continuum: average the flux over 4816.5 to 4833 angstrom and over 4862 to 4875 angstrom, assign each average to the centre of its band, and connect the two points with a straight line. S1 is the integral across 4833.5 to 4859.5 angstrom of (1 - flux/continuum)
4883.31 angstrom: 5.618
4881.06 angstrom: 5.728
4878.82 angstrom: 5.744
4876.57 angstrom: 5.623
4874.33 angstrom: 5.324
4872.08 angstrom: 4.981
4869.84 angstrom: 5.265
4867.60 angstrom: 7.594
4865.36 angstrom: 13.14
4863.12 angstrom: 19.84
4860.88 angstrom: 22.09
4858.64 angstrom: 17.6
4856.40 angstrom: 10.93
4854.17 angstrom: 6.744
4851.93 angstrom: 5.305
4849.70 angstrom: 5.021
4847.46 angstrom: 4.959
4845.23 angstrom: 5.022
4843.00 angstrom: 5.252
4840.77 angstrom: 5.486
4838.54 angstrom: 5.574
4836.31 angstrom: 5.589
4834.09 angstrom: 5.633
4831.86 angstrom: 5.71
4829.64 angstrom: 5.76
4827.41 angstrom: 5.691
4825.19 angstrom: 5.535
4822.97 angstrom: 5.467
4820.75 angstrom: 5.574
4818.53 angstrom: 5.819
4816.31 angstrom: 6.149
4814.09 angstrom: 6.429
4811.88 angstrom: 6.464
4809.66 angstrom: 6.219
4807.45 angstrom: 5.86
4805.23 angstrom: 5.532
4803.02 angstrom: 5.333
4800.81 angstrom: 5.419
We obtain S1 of 2.9 angstrom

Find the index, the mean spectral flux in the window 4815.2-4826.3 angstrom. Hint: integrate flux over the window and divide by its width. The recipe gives 5.71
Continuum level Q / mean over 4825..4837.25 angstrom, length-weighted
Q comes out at 5.66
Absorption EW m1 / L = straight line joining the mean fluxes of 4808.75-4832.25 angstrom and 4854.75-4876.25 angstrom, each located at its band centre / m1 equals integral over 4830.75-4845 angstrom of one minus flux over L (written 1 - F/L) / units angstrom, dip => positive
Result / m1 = 4.5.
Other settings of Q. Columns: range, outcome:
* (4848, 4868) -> 12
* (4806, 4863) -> 7.26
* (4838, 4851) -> 5.2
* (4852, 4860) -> 11.2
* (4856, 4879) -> 10.9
